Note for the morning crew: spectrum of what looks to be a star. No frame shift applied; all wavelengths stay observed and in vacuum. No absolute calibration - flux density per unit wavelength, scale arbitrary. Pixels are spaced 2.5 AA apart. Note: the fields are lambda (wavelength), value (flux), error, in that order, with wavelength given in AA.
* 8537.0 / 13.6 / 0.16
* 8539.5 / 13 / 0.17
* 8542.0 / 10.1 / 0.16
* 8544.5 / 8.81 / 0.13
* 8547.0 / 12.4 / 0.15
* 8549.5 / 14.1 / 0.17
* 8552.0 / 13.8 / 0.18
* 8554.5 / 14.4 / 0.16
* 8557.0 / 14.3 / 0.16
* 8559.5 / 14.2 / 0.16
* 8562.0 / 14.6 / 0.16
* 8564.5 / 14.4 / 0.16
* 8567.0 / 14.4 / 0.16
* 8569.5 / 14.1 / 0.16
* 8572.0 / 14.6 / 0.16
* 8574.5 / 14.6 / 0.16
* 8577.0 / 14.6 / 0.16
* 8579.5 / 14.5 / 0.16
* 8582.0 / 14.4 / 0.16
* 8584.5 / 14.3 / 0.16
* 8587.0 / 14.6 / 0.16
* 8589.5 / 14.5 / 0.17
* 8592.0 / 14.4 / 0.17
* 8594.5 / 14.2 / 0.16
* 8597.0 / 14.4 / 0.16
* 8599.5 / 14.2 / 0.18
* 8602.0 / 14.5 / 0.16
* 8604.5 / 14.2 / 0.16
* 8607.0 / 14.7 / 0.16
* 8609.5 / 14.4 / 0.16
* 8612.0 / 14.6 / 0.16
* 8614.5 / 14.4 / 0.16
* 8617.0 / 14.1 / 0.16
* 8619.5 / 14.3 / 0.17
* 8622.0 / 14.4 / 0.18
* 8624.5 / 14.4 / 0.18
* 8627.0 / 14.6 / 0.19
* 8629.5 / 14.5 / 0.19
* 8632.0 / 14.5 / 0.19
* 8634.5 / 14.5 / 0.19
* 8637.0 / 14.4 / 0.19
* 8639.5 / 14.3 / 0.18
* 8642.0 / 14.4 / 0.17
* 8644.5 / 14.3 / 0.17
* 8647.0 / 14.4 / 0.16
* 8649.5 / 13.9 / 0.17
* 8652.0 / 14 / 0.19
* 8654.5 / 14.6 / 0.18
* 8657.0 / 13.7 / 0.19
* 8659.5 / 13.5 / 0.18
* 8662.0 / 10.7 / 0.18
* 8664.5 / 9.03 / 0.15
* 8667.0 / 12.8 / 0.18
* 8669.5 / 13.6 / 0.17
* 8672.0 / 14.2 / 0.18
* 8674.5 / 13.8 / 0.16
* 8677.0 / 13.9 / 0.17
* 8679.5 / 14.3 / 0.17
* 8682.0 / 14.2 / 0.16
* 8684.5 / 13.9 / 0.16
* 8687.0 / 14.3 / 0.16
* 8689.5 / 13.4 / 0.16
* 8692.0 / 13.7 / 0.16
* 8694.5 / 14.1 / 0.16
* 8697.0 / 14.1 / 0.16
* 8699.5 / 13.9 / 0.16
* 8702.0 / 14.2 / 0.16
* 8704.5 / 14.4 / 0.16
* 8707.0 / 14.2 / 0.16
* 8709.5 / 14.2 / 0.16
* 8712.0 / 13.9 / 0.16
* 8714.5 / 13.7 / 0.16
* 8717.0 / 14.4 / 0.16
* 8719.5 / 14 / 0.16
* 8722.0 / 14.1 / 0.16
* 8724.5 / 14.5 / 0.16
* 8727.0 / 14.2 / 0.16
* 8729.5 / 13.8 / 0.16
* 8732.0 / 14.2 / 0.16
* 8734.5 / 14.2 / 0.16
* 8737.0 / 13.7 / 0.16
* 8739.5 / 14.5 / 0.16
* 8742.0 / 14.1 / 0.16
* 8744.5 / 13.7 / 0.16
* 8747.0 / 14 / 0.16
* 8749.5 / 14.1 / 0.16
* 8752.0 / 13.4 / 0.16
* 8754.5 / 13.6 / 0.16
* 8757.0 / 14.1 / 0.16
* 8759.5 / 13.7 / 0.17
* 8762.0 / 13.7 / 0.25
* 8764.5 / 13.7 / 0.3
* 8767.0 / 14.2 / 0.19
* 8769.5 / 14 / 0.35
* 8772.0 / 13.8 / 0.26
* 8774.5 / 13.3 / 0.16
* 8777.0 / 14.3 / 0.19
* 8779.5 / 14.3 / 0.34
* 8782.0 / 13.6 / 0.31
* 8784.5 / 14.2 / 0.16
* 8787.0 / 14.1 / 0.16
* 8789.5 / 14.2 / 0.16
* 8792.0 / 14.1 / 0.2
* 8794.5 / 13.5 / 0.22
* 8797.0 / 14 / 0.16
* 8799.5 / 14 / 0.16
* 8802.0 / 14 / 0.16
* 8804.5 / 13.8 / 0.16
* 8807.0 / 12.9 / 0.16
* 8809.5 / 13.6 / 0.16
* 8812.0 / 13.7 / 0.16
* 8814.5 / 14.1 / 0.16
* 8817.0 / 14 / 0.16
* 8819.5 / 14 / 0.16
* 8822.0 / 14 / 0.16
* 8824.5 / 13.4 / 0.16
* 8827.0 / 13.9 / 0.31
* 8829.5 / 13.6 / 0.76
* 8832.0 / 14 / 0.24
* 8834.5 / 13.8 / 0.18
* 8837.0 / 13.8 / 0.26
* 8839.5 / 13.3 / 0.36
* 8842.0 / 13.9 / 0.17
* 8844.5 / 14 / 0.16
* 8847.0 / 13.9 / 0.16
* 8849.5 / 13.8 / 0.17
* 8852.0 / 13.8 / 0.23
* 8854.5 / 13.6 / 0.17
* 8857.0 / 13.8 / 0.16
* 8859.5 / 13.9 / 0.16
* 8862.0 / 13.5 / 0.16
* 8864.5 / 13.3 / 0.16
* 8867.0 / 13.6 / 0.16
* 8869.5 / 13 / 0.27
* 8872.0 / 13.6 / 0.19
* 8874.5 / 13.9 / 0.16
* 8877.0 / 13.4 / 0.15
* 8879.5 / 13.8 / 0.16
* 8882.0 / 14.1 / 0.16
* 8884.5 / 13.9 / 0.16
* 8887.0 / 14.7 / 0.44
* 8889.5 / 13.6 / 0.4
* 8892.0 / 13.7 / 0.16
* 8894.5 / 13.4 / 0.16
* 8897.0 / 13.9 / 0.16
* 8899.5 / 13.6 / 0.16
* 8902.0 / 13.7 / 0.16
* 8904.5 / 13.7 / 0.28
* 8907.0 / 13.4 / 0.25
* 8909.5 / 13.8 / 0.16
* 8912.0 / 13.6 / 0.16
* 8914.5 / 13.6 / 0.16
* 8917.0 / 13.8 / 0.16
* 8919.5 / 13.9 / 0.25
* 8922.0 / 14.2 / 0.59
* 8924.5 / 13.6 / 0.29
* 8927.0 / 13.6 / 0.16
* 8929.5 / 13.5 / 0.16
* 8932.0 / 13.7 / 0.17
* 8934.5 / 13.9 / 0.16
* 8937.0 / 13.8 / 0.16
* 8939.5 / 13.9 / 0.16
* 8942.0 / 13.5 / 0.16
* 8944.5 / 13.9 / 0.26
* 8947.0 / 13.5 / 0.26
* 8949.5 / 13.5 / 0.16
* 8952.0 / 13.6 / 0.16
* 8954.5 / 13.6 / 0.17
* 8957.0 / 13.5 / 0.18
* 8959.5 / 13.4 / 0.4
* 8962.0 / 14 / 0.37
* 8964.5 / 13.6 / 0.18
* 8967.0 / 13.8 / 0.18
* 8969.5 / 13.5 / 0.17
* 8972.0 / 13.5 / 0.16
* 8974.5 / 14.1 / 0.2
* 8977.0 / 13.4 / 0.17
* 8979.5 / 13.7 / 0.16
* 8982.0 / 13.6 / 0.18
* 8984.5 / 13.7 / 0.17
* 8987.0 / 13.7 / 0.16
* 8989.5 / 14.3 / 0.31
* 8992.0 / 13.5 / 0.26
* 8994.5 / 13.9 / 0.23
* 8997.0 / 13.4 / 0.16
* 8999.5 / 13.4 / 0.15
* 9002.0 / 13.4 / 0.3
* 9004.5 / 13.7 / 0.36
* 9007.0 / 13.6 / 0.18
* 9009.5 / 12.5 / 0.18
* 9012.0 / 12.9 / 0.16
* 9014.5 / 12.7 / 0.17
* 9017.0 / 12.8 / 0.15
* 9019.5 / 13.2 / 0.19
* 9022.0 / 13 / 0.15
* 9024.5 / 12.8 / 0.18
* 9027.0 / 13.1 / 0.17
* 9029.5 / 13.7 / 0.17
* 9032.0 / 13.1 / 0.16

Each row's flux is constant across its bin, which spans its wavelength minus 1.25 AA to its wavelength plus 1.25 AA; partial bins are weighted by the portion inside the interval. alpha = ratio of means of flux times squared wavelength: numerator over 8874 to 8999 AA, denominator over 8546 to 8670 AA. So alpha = 1.0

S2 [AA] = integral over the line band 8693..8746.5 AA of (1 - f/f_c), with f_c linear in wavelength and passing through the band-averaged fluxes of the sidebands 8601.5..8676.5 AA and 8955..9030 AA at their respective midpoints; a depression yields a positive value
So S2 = -1.1 AA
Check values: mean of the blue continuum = 13.9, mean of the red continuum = 13.4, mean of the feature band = 14.1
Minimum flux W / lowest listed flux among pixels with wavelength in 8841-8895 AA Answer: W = 13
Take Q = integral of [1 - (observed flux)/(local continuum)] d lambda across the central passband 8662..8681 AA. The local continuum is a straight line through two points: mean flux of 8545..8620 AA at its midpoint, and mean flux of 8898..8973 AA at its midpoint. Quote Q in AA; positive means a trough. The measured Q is 1.6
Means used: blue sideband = 14.3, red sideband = 13.7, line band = 12.9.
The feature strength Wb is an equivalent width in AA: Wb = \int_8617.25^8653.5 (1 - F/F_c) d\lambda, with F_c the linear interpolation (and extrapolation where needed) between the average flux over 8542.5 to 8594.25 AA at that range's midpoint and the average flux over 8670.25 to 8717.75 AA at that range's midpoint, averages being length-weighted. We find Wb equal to -0.9 AA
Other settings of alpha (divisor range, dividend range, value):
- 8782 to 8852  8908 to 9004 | 1.02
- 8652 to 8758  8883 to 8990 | 1.05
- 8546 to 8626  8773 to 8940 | 1.02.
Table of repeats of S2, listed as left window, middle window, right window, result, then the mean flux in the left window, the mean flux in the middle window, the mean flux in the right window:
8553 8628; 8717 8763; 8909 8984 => 0.4 AA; 14.4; 14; 13.7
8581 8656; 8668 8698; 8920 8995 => 0.6 AA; 14.4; 13.9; 13.7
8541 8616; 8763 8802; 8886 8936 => -0.3 AA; 14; 14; 13.7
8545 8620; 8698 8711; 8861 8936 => -0.1 AA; 14.3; 14.2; 13.7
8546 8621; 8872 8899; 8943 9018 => -0.2 AA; 14.3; 13.8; 13.5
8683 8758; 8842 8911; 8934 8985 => 0.3 AA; 14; 13.7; 13.7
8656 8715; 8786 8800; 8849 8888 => -0.3 AA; 13.6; 14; 13.7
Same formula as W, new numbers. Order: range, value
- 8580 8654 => 13.9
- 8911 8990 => 13.4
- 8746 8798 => 13.3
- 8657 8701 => 9.03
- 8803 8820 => 12.9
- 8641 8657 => 13.7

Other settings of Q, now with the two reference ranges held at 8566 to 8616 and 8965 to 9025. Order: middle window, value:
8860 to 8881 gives 0.3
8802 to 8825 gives 0.2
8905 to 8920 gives 0.0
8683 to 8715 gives 0.3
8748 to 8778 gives 0.4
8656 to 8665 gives 1.5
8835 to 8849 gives 0.0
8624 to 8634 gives -0.1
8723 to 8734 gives -0.1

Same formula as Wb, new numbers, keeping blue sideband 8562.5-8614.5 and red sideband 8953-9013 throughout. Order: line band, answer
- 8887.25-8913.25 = 0.1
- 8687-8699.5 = 0.3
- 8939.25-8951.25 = 0.0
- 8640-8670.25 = 2.2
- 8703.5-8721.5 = 0.1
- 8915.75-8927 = -0.1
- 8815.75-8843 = 0.2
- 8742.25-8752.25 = 0.2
